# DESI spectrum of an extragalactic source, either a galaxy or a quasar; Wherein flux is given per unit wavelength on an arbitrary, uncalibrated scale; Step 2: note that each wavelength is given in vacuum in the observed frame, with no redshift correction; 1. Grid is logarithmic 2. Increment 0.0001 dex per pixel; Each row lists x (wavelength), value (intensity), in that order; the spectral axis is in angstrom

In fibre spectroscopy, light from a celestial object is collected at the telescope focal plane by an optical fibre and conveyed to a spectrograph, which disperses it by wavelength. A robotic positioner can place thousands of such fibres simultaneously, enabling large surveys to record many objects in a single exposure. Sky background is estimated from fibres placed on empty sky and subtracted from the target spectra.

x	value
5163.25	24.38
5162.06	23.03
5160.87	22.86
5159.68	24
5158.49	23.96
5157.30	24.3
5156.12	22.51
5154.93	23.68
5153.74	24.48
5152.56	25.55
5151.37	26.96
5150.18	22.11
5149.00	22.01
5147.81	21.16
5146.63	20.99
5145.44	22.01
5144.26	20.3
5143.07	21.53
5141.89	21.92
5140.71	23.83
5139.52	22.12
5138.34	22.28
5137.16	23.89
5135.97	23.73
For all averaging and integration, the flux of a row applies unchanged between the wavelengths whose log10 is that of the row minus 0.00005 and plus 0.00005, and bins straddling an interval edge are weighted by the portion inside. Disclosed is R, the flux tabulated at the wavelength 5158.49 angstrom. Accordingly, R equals 23.96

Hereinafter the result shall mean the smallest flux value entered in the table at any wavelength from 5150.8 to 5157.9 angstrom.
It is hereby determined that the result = 22.51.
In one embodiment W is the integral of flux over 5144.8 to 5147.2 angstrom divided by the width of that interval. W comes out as 21.5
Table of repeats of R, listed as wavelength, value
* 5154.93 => 23.68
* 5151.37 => 26.96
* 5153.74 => 24.48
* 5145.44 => 22.01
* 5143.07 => 21.53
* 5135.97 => 23.73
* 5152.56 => 25.55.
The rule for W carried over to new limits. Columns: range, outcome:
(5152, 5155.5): 24.6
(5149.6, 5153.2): 24.9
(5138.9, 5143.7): 22.3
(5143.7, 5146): 21.2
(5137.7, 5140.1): 22.3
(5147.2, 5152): 23.1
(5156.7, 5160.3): 24.1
